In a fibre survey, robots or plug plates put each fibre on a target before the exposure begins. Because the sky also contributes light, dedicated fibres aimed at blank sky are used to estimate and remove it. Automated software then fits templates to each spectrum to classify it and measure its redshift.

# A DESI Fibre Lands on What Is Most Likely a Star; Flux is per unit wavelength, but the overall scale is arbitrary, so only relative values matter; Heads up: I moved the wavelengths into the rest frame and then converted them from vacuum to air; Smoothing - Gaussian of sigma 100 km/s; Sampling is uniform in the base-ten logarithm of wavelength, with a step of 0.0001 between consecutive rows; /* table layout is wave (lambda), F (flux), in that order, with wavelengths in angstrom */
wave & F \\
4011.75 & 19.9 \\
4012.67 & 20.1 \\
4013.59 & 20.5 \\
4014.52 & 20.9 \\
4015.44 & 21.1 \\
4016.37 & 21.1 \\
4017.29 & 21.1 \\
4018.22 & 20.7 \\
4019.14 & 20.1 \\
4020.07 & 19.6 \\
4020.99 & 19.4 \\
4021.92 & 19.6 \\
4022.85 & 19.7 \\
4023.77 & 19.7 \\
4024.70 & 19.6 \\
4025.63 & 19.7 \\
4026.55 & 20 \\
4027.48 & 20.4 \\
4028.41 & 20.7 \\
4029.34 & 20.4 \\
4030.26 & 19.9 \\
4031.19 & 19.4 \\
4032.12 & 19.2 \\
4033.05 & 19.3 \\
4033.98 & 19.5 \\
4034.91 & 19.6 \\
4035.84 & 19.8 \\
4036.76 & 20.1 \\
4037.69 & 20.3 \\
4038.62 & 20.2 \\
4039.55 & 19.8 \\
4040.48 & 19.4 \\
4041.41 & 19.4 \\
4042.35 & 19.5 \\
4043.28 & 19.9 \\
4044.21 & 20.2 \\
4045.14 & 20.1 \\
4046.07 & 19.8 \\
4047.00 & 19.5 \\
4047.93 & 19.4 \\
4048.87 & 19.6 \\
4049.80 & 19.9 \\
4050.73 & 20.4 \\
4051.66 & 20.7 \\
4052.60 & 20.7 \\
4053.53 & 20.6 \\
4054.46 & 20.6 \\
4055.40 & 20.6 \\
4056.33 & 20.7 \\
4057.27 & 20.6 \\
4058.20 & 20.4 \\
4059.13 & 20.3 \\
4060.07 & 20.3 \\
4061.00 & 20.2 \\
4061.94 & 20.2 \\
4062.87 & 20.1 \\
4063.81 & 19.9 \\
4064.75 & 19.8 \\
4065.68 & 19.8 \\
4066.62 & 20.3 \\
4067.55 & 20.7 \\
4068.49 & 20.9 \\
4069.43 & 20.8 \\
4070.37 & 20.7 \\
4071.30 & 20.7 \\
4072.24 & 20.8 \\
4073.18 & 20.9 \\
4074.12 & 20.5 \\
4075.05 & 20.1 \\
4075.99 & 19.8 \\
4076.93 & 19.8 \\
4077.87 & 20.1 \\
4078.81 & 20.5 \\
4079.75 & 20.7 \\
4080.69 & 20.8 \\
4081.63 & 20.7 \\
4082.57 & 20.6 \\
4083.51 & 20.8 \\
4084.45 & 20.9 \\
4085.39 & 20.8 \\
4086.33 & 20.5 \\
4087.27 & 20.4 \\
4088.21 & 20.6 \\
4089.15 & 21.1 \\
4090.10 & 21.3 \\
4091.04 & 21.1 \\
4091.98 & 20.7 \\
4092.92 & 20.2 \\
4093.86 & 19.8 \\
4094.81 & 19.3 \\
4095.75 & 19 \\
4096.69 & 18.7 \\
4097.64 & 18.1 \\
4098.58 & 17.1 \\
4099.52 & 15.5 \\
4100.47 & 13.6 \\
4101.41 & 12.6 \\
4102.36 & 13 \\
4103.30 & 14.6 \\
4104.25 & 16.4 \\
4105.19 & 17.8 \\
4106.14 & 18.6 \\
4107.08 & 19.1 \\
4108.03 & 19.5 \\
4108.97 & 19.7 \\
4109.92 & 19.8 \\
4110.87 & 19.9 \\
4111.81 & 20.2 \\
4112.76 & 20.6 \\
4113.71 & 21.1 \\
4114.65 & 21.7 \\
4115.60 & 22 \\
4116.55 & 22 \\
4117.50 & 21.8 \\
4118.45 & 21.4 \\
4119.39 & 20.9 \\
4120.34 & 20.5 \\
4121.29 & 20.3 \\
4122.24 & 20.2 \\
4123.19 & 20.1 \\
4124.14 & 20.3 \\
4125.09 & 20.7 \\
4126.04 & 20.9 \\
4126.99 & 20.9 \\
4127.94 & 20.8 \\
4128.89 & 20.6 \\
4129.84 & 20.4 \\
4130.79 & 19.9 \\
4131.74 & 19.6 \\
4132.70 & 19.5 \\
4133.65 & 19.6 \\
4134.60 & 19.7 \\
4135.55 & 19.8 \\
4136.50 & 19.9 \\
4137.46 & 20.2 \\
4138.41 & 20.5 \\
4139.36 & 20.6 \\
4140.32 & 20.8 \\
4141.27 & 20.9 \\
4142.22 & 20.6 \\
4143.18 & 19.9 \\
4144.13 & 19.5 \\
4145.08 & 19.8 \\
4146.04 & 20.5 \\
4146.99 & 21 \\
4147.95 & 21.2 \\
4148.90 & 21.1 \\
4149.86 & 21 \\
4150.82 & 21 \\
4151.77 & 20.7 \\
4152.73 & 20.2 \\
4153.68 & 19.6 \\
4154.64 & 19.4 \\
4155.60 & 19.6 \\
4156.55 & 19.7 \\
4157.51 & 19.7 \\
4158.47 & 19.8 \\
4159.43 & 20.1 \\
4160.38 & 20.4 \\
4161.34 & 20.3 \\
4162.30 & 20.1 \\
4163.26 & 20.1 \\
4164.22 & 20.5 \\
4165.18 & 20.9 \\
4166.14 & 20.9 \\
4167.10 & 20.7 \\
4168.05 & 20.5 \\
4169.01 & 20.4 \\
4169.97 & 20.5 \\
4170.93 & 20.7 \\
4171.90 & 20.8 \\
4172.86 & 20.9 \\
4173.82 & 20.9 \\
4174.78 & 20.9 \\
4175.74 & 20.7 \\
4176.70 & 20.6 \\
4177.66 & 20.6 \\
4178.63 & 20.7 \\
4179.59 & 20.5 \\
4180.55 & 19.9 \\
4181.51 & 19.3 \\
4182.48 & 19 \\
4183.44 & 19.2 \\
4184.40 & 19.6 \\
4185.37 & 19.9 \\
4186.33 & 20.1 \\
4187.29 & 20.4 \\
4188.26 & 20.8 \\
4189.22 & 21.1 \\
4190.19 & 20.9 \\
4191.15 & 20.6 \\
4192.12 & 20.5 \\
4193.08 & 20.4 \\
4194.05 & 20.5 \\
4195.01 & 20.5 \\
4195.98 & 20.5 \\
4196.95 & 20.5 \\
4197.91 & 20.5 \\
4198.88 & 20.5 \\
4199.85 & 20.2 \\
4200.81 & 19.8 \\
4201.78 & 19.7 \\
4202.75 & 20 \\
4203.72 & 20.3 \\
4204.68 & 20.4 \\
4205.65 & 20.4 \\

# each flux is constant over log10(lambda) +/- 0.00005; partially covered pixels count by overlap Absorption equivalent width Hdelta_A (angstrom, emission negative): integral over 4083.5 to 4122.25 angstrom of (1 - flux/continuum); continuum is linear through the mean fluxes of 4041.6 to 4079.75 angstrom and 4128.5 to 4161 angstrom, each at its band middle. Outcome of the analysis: 1.7 angstrom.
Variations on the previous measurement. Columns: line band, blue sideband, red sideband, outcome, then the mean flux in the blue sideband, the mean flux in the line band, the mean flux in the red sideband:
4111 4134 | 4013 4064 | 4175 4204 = -0.54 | 20.1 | 20.7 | 20.3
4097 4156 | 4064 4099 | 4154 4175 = 1.86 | 20.3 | 19.7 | 20.3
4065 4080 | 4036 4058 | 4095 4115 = -1.01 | 20.1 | 20.4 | 17.9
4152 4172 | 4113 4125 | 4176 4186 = 0.04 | 21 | 20.2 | 19.9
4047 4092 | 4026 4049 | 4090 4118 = -2.63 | 19.8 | 20.5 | 18.8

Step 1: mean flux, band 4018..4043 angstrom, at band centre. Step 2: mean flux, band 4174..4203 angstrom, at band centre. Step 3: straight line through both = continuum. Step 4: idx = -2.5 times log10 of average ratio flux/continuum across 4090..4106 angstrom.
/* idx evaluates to 0.14 mag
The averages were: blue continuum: 19.8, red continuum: 20.3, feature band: 17.5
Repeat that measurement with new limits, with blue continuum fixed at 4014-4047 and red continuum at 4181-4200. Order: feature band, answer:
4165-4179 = -0.03 mag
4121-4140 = 0.00 mag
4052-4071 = -0.02 mag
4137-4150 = -0.02 mag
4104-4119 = 0.00 mag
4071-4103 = 0.04 mag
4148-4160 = 0.00 mag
